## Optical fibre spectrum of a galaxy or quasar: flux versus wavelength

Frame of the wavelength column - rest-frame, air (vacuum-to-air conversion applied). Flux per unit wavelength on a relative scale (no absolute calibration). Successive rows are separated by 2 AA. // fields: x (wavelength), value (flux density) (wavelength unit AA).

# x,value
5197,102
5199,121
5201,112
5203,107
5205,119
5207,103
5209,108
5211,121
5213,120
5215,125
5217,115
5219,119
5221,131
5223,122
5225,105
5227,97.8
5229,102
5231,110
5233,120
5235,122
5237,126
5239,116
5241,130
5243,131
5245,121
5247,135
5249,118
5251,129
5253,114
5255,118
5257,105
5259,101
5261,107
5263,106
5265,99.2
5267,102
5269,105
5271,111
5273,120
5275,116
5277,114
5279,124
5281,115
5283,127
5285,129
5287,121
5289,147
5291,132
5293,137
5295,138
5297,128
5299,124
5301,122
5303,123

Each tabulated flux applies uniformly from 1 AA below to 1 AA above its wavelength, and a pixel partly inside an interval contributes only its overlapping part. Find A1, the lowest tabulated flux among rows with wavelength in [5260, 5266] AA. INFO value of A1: 99.2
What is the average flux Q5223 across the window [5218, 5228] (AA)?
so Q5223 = 115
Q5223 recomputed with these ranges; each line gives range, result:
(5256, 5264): 105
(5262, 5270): 103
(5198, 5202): 116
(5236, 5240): 121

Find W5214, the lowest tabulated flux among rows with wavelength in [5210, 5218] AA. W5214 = 115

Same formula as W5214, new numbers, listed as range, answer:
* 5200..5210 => 103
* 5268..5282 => 105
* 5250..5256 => 114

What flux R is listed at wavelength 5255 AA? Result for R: 118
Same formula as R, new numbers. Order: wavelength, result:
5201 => 112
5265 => 99.2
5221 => 131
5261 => 107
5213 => 120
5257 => 105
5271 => 111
